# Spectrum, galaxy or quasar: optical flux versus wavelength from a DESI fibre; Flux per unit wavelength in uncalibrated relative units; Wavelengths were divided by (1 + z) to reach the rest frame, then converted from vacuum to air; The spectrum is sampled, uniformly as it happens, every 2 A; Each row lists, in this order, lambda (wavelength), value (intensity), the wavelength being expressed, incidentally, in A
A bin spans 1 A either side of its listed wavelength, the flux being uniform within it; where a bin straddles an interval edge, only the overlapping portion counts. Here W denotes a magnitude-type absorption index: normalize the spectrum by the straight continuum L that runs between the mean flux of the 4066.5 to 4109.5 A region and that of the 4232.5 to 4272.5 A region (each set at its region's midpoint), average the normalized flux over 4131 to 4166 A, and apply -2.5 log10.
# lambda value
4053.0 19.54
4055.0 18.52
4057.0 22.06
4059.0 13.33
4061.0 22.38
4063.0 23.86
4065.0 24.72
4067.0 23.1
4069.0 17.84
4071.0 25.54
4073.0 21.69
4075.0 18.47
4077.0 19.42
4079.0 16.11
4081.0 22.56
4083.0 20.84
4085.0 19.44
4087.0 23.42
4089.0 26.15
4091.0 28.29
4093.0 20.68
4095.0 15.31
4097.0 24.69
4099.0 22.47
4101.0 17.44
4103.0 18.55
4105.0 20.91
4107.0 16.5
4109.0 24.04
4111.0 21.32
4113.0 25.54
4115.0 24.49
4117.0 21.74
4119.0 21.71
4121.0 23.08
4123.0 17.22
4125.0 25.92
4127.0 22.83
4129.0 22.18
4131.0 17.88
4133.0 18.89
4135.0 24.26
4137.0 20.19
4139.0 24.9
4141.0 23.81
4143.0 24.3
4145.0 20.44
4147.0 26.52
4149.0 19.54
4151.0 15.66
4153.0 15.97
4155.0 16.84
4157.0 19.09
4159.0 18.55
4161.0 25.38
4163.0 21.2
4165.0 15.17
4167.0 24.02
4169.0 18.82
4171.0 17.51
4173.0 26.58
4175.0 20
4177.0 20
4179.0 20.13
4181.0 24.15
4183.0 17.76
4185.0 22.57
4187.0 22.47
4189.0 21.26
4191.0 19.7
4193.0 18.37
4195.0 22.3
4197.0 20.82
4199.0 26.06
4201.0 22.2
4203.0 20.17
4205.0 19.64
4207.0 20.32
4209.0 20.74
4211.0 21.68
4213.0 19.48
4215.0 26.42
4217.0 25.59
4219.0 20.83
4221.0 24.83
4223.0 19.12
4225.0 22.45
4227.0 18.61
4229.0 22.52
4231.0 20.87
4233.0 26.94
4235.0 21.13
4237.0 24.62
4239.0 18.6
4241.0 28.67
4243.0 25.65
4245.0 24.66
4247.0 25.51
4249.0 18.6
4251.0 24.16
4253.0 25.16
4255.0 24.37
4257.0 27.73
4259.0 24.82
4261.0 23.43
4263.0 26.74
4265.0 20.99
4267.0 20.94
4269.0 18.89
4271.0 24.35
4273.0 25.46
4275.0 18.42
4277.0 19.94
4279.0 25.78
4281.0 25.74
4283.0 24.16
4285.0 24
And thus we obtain 0.07 mag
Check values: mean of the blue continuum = 21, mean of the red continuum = 23.8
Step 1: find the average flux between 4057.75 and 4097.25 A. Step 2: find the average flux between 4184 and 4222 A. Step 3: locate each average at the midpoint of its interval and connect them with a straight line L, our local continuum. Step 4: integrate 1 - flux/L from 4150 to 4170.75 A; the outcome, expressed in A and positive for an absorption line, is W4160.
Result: 2.6 A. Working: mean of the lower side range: 21.3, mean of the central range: 19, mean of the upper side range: 21.9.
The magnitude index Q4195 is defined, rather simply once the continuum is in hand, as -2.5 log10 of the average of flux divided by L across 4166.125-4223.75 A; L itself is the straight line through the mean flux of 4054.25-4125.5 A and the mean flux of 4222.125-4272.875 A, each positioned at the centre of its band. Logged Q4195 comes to 0.05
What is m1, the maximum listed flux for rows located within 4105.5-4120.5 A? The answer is 25.54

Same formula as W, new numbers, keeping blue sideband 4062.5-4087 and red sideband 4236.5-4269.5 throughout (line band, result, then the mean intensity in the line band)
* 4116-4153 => 0.02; 21.6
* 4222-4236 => 0.09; 21.7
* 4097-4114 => 0.03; 21.1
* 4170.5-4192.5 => 0.08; 21.1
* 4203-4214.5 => 0.13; 20.6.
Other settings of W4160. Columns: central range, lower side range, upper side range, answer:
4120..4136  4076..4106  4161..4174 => -0.4 A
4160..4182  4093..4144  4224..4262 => 1.2 A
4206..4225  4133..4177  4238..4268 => 0.6 A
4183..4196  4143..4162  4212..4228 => 0.2 A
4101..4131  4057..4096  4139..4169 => -1.0 A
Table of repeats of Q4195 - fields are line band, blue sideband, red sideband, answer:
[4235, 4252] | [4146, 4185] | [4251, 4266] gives 0.01 mag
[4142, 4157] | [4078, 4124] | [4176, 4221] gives 0.09 mag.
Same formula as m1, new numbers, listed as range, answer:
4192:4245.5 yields 28.67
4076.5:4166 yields 28.29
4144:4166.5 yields 26.52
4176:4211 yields 26.06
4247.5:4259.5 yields 27.73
